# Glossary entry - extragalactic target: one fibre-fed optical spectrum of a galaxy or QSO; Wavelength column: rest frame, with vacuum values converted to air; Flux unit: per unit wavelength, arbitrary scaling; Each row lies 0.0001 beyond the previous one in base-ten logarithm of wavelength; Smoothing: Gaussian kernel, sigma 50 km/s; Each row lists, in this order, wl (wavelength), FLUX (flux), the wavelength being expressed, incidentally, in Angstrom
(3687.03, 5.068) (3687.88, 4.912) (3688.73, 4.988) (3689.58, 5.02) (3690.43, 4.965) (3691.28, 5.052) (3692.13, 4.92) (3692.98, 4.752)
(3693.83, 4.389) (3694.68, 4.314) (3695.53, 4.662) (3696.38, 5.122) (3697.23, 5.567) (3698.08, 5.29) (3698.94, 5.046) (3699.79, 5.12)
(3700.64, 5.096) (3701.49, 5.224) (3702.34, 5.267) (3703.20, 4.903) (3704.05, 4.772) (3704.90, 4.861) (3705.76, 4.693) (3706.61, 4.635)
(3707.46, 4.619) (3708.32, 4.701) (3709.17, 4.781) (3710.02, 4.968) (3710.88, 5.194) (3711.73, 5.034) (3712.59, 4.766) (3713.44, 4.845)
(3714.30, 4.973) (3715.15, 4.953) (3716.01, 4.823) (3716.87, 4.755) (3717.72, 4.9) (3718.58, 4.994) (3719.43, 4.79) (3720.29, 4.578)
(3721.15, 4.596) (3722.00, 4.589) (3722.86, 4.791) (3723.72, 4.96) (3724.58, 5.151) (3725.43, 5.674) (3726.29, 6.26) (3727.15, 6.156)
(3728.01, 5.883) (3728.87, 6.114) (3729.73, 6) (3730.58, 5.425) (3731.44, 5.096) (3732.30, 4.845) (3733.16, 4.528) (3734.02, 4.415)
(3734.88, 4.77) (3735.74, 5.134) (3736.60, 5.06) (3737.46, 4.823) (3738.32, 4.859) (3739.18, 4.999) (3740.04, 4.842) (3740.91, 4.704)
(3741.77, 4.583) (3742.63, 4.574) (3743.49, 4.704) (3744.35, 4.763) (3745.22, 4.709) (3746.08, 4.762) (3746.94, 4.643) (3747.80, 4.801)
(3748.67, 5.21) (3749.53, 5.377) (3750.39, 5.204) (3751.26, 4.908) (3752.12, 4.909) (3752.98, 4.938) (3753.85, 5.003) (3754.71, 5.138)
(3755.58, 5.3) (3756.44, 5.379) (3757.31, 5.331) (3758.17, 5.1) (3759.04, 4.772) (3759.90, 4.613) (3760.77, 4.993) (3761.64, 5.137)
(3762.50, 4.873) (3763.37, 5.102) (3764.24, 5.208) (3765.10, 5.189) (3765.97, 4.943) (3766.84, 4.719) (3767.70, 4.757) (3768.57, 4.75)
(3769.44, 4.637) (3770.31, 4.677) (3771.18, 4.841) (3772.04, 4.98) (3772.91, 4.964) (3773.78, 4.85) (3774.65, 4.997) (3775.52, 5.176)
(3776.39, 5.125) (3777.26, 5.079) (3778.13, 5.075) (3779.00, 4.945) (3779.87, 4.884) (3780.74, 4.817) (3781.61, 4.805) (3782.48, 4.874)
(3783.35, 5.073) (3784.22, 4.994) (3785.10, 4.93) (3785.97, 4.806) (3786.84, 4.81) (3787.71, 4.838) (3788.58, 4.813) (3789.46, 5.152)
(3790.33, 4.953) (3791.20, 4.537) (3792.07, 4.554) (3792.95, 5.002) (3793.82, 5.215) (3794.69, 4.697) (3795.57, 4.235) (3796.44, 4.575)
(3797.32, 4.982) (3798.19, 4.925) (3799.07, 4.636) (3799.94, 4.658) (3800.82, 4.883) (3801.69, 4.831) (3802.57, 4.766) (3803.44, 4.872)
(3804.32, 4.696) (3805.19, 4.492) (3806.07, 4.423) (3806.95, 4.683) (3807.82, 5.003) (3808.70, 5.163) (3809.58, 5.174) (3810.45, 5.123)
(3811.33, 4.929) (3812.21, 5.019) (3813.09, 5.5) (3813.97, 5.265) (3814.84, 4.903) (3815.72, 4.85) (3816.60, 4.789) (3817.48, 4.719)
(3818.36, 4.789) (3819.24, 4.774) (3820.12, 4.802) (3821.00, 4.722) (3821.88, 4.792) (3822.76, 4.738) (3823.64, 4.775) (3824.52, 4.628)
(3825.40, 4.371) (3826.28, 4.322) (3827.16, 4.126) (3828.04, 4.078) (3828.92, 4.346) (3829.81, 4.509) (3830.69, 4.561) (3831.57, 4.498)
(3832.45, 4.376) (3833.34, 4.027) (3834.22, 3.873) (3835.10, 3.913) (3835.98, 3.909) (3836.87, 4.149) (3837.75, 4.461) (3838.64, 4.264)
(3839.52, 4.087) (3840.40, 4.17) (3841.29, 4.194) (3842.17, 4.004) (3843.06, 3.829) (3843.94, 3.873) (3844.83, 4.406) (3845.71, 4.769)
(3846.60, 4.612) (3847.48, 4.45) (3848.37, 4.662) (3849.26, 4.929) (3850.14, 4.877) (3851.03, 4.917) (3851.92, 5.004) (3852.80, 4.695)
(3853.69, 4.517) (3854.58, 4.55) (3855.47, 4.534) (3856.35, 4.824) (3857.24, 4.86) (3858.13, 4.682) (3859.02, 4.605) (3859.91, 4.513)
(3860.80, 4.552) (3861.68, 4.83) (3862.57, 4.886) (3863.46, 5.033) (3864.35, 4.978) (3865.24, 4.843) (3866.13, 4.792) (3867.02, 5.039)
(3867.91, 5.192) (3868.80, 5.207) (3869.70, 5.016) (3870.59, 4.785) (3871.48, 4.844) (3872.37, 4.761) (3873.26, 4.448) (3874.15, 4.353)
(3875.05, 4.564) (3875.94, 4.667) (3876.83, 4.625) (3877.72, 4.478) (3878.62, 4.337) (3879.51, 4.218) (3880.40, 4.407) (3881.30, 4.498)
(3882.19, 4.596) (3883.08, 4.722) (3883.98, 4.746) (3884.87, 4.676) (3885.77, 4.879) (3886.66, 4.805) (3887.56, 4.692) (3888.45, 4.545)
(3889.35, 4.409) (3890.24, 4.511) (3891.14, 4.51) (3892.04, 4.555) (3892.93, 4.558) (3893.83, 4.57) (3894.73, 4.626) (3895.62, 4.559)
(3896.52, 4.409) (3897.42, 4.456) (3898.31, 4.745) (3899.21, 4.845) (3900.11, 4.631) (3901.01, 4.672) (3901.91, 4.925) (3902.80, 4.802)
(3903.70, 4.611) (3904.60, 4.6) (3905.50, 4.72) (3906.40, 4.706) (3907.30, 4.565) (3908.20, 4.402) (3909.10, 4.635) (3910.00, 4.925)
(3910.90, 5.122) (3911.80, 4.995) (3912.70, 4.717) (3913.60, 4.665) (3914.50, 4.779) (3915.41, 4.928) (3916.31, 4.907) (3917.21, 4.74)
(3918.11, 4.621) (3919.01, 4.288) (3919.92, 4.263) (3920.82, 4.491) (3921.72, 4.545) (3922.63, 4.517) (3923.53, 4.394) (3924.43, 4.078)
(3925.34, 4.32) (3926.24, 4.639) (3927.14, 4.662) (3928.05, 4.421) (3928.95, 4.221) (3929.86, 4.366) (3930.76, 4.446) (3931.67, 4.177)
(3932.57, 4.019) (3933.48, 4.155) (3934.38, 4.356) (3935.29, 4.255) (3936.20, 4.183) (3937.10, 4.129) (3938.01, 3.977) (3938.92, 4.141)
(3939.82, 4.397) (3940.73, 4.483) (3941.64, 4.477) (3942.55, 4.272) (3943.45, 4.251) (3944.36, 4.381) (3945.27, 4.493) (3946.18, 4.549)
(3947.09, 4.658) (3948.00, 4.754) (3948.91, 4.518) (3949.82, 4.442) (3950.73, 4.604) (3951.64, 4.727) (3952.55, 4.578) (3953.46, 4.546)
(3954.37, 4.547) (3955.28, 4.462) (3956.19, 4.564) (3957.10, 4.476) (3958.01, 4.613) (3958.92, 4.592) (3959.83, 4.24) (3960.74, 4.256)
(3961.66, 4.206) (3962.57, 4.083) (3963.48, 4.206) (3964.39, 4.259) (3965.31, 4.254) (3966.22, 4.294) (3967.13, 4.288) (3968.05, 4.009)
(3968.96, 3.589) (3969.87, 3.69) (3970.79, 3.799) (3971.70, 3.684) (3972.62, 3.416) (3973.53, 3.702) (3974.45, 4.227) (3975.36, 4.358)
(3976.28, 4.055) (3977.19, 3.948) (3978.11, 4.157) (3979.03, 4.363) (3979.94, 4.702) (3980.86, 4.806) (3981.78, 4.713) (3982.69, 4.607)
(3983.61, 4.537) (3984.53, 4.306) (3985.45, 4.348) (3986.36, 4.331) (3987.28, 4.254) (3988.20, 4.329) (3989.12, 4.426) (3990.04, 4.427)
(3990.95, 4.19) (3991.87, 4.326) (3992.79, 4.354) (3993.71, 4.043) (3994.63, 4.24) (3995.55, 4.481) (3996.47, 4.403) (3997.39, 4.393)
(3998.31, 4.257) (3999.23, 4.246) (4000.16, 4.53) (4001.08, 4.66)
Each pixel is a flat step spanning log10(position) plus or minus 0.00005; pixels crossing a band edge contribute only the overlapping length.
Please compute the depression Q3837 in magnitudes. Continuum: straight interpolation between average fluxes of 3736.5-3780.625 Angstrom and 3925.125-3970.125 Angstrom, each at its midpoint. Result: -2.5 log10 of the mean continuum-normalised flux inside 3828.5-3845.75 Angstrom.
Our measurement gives 0.12 mag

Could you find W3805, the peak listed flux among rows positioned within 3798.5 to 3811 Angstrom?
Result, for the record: 5.174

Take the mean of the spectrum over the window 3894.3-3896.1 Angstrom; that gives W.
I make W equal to 4.6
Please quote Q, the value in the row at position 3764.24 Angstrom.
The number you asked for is 5.208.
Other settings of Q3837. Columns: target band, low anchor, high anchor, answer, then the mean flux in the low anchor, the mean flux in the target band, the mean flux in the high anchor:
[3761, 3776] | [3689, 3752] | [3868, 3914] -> -0.010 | 4.98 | 4.93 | 4.66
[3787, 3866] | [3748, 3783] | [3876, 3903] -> 0.035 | 4.99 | 4.65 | 4.6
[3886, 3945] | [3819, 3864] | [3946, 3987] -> -0.033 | 4.49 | 4.52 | 4.31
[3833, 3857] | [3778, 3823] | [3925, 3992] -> 0.073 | 4.85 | 4.4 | 4.31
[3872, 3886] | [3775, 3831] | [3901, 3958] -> 0.018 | 4.81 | 4.55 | 4.51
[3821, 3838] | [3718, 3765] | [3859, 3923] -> 0.113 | 5.04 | 4.35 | 4.68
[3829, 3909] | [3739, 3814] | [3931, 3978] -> -0.003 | 4.9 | 4.58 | 4.26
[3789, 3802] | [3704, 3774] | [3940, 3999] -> 0.006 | 4.97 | 4.79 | 4.32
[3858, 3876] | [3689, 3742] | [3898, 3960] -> -0.031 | 5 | 4.79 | 4.52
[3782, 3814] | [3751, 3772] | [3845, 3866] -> 0.004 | 4.97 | 4.86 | 4.74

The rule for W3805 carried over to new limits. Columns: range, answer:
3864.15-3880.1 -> 5.207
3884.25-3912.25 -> 5.122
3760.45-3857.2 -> 5.5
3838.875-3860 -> 5.004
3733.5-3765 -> 5.379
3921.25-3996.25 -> 4.806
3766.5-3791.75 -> 5.176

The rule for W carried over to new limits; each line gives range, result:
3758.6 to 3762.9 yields 4.88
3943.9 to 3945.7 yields 4.43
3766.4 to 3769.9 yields 4.71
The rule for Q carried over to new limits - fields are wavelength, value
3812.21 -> 5.019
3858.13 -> 4.682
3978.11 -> 4.157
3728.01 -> 5.883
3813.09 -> 5.5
